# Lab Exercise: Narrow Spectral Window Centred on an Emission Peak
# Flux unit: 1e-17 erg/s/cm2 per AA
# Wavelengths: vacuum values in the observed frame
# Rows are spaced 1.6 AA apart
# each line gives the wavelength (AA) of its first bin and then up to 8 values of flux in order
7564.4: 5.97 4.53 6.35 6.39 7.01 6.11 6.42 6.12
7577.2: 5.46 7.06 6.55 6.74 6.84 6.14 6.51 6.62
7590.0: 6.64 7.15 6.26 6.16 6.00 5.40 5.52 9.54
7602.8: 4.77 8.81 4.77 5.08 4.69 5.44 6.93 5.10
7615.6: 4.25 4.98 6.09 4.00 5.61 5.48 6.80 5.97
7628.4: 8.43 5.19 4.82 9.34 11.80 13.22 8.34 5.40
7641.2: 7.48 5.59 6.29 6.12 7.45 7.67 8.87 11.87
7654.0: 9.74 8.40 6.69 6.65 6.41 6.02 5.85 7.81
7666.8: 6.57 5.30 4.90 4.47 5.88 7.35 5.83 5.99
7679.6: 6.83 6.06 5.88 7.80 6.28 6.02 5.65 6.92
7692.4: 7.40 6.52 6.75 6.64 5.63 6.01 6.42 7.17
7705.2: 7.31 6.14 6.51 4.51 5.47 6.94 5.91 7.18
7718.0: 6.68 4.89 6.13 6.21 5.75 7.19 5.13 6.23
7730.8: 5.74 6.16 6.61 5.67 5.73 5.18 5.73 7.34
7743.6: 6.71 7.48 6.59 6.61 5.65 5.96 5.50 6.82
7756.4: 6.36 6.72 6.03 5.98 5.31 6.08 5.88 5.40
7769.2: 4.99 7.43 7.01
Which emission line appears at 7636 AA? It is [S II] 6716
